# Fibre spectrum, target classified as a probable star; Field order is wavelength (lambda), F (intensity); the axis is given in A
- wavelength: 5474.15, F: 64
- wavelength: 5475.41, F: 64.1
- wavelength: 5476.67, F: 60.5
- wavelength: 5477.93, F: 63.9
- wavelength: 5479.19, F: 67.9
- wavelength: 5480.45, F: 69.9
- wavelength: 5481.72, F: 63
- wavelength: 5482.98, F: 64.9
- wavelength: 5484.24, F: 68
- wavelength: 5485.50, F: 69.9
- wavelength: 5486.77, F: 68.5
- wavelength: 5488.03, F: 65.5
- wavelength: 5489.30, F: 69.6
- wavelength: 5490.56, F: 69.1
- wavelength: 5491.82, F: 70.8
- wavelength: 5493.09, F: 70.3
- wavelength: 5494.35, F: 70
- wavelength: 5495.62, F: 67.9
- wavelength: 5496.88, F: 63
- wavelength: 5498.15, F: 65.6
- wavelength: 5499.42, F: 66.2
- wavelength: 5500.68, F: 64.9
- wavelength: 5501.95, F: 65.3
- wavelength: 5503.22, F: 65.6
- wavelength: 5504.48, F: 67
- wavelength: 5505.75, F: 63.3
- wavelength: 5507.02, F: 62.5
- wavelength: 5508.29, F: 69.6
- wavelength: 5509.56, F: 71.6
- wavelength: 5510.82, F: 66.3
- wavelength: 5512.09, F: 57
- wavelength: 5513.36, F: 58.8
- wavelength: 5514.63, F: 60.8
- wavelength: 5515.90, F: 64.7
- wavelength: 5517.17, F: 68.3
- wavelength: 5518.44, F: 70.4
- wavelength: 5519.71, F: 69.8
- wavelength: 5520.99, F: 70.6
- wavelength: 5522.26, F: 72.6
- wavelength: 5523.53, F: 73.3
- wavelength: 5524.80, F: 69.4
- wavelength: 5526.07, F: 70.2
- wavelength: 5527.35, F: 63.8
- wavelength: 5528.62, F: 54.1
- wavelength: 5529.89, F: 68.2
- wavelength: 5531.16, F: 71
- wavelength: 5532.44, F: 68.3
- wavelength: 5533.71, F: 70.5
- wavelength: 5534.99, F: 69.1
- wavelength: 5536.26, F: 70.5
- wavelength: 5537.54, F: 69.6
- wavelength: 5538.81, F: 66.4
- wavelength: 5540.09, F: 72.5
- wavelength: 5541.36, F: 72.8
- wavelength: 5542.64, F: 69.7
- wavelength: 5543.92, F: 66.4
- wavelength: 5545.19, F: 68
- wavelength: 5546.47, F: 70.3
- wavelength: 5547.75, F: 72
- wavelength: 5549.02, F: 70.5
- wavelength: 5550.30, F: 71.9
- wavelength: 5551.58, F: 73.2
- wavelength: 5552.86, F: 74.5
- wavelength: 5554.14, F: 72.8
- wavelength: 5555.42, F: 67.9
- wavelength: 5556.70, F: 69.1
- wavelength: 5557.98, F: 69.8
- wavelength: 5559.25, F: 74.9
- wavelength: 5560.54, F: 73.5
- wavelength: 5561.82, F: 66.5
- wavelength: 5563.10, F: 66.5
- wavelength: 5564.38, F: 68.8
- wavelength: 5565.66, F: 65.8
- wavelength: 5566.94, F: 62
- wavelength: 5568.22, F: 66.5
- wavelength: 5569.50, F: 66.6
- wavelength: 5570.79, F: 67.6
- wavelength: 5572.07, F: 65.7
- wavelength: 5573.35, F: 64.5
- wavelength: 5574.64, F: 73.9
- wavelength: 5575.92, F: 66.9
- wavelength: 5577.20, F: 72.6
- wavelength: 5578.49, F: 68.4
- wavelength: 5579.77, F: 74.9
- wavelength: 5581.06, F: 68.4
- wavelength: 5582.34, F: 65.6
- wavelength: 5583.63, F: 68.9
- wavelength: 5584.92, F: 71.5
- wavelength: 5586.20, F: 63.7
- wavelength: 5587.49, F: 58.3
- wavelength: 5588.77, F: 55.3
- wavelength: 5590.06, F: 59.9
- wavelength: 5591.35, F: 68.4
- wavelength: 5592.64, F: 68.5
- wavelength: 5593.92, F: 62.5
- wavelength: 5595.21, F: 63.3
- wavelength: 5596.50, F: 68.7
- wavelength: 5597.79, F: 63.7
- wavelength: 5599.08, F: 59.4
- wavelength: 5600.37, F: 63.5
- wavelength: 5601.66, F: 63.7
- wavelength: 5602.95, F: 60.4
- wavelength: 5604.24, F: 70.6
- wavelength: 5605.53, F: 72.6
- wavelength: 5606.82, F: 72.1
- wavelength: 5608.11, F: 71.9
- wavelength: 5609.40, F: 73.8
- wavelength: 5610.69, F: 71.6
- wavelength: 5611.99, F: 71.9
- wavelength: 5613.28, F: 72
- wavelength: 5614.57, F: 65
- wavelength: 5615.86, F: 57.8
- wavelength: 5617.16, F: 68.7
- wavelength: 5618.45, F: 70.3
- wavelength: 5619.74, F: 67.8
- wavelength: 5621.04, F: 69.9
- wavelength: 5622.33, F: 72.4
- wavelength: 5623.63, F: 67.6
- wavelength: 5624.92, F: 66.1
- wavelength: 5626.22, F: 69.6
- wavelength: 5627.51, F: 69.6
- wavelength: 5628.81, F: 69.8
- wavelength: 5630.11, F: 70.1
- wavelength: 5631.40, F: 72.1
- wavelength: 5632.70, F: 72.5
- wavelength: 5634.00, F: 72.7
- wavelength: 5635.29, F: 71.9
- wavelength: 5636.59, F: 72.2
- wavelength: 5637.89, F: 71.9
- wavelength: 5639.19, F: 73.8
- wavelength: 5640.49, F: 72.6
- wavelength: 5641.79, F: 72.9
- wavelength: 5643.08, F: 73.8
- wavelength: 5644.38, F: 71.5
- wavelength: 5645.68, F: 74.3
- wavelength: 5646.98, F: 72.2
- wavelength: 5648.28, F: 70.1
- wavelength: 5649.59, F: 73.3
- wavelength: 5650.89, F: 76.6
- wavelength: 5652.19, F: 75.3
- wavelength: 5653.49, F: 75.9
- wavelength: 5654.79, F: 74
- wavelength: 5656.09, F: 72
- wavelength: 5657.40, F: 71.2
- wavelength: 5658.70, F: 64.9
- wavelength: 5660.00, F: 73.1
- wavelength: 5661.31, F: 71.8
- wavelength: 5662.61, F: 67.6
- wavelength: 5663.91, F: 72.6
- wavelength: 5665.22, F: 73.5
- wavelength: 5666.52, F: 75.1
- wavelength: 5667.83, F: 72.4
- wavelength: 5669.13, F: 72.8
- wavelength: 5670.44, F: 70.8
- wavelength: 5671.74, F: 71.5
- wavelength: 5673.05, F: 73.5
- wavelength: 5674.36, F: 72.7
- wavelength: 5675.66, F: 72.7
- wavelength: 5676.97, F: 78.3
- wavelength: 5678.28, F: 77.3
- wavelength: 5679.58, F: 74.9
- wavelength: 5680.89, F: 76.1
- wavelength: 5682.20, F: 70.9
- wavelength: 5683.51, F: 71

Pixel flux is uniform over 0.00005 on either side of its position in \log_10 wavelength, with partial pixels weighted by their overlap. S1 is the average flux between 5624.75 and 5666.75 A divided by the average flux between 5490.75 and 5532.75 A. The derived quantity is 1.08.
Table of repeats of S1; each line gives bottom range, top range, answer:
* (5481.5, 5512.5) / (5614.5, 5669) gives 1.07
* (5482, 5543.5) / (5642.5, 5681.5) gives 1.08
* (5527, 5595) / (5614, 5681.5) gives 1.05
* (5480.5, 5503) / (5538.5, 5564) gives 1.05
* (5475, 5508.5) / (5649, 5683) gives 1.10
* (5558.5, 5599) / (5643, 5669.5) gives 1.09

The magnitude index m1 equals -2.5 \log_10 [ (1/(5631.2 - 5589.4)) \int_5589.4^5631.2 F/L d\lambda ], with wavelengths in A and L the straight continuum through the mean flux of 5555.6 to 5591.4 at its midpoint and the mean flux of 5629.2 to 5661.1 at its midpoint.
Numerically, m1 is 0.037 mag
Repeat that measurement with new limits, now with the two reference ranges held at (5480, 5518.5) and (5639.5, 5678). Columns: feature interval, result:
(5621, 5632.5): 0.026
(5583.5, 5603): 0.104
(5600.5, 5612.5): 0.017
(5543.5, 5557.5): -0.035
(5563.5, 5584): 0.022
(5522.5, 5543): -0.018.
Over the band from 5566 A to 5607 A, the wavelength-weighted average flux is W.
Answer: 66.1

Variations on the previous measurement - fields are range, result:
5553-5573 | 68.4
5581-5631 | 67.1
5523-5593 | 68.3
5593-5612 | 67.2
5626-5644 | 71.9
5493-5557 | 68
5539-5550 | 70.2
